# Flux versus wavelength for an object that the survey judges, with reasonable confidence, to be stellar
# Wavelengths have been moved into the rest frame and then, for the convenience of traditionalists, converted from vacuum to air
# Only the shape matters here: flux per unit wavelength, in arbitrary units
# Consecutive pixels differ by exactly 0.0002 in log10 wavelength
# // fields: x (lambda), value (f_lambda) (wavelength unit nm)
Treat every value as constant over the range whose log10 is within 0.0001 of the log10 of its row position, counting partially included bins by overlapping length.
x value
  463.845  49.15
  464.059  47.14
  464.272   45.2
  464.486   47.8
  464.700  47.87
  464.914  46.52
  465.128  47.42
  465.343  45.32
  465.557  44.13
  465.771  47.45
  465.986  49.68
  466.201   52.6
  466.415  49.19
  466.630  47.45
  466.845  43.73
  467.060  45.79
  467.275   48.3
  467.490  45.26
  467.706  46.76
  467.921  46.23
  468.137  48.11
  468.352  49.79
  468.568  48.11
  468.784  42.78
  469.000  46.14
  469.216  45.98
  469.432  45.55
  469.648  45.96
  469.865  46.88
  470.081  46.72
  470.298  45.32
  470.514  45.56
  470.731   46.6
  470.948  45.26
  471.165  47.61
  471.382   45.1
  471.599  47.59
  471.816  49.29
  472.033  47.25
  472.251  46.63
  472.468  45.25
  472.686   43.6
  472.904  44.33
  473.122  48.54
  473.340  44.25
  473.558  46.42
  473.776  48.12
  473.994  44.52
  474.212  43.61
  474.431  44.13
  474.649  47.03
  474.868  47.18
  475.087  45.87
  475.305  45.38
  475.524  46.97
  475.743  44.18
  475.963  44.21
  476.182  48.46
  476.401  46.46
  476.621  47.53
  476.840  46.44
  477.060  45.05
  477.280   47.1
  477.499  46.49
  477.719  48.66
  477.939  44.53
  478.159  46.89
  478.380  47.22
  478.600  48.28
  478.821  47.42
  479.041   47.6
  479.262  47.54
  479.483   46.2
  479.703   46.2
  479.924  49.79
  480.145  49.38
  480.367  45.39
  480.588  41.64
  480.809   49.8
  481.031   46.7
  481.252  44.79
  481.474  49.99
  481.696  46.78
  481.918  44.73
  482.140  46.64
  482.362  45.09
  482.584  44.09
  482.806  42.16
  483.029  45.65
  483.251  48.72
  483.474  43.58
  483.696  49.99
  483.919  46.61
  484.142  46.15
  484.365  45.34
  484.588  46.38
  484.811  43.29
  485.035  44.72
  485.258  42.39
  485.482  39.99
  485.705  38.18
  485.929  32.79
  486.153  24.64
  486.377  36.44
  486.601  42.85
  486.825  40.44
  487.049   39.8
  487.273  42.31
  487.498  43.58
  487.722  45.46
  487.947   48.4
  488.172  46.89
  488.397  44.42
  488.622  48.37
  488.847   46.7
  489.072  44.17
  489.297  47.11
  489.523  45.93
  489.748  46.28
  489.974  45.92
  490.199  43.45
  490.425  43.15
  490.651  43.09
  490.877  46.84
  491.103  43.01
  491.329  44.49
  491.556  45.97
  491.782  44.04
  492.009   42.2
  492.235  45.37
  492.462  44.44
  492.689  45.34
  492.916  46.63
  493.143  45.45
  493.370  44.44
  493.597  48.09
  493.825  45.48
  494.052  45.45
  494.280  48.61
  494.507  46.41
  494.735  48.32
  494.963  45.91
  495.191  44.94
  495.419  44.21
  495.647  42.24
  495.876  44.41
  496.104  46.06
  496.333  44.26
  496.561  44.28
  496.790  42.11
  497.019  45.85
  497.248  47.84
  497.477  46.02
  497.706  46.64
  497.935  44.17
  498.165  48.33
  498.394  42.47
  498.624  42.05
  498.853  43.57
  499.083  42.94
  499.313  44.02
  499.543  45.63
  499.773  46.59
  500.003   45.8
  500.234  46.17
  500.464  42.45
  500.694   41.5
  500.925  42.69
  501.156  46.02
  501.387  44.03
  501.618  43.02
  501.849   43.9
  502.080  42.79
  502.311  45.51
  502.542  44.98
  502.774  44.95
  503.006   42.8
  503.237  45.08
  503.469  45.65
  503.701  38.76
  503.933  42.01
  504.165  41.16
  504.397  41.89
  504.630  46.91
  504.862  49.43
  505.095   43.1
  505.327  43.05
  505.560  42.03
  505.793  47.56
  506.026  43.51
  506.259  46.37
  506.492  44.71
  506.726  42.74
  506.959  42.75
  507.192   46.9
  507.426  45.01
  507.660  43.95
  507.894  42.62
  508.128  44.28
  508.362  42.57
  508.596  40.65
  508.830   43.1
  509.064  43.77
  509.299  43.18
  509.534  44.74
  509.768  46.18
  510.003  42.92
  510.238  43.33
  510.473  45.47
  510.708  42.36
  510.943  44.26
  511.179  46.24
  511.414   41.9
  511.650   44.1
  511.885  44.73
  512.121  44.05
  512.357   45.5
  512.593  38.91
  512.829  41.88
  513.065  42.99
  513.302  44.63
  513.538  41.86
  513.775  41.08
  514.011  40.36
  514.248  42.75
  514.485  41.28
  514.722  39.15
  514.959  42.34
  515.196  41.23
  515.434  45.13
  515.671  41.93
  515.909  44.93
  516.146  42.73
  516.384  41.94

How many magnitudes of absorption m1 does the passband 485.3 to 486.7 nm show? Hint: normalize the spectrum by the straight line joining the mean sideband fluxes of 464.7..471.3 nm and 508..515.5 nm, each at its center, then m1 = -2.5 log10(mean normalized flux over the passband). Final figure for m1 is 0.25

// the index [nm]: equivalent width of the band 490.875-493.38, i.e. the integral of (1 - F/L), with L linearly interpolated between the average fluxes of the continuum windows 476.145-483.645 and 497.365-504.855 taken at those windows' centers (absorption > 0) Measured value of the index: 0.02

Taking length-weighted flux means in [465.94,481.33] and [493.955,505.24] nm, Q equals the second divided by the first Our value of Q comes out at 1.0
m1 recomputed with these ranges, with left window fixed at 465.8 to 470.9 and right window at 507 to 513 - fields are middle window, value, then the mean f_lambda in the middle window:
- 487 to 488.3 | 0.019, 44.6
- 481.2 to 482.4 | -0.015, 46.5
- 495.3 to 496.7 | 0.013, 44.2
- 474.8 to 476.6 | 0.004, 46.1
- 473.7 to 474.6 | 0.031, 45.1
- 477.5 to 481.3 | -0.022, 47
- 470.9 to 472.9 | 0.007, 46.3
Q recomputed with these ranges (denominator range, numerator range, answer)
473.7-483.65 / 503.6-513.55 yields 0.94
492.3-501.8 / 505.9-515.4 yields 0.96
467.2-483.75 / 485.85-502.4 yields 0.96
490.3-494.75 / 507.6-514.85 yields 0.95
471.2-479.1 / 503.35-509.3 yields 0.94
